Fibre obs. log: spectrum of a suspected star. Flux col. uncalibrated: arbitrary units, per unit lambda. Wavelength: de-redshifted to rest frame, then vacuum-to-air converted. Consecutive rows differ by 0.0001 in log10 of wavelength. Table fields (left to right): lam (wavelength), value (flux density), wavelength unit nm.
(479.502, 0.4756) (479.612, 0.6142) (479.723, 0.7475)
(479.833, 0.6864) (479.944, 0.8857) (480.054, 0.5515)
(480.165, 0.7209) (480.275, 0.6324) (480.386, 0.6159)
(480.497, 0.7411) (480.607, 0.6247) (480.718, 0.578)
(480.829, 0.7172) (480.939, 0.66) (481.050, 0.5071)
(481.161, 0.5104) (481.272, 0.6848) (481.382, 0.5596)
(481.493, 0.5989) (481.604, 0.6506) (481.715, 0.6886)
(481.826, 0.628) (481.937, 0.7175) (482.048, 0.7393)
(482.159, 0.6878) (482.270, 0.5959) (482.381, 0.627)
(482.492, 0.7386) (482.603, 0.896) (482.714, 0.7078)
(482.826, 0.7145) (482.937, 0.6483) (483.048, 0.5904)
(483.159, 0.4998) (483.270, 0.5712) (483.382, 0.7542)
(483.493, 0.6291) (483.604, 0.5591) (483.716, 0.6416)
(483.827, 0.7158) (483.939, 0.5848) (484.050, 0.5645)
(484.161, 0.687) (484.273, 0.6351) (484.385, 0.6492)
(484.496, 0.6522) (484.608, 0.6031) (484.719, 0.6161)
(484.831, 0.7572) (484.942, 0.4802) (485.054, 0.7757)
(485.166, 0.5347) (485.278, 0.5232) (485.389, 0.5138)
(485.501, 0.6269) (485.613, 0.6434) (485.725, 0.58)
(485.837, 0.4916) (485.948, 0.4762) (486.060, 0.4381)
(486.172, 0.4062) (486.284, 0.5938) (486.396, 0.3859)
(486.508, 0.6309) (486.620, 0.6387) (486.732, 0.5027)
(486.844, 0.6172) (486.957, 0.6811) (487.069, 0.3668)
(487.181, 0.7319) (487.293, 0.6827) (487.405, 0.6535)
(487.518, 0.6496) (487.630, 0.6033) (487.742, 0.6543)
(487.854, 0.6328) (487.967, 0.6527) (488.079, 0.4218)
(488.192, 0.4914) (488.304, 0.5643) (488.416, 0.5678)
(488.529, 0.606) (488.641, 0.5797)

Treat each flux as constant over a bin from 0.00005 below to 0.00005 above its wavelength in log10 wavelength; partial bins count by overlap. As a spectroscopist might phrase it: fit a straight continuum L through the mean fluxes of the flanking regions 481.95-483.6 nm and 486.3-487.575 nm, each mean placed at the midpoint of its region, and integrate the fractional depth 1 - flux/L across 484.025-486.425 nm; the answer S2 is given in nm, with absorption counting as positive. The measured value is 0.19 nm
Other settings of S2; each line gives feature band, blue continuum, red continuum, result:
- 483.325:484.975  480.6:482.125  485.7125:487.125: -0.19 nm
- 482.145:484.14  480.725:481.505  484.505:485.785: -0.15 nm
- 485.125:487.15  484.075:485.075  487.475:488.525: 0.25 nm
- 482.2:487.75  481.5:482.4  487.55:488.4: 0.10 nm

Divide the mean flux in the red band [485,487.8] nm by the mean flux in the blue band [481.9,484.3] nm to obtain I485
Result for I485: 0.87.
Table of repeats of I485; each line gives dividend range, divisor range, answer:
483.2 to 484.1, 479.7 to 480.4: 0.90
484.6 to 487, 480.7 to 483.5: 0.87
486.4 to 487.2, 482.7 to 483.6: 0.91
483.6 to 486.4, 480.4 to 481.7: 0.94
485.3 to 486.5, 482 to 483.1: 0.75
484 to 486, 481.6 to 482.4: 0.90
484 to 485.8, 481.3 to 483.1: 0.91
